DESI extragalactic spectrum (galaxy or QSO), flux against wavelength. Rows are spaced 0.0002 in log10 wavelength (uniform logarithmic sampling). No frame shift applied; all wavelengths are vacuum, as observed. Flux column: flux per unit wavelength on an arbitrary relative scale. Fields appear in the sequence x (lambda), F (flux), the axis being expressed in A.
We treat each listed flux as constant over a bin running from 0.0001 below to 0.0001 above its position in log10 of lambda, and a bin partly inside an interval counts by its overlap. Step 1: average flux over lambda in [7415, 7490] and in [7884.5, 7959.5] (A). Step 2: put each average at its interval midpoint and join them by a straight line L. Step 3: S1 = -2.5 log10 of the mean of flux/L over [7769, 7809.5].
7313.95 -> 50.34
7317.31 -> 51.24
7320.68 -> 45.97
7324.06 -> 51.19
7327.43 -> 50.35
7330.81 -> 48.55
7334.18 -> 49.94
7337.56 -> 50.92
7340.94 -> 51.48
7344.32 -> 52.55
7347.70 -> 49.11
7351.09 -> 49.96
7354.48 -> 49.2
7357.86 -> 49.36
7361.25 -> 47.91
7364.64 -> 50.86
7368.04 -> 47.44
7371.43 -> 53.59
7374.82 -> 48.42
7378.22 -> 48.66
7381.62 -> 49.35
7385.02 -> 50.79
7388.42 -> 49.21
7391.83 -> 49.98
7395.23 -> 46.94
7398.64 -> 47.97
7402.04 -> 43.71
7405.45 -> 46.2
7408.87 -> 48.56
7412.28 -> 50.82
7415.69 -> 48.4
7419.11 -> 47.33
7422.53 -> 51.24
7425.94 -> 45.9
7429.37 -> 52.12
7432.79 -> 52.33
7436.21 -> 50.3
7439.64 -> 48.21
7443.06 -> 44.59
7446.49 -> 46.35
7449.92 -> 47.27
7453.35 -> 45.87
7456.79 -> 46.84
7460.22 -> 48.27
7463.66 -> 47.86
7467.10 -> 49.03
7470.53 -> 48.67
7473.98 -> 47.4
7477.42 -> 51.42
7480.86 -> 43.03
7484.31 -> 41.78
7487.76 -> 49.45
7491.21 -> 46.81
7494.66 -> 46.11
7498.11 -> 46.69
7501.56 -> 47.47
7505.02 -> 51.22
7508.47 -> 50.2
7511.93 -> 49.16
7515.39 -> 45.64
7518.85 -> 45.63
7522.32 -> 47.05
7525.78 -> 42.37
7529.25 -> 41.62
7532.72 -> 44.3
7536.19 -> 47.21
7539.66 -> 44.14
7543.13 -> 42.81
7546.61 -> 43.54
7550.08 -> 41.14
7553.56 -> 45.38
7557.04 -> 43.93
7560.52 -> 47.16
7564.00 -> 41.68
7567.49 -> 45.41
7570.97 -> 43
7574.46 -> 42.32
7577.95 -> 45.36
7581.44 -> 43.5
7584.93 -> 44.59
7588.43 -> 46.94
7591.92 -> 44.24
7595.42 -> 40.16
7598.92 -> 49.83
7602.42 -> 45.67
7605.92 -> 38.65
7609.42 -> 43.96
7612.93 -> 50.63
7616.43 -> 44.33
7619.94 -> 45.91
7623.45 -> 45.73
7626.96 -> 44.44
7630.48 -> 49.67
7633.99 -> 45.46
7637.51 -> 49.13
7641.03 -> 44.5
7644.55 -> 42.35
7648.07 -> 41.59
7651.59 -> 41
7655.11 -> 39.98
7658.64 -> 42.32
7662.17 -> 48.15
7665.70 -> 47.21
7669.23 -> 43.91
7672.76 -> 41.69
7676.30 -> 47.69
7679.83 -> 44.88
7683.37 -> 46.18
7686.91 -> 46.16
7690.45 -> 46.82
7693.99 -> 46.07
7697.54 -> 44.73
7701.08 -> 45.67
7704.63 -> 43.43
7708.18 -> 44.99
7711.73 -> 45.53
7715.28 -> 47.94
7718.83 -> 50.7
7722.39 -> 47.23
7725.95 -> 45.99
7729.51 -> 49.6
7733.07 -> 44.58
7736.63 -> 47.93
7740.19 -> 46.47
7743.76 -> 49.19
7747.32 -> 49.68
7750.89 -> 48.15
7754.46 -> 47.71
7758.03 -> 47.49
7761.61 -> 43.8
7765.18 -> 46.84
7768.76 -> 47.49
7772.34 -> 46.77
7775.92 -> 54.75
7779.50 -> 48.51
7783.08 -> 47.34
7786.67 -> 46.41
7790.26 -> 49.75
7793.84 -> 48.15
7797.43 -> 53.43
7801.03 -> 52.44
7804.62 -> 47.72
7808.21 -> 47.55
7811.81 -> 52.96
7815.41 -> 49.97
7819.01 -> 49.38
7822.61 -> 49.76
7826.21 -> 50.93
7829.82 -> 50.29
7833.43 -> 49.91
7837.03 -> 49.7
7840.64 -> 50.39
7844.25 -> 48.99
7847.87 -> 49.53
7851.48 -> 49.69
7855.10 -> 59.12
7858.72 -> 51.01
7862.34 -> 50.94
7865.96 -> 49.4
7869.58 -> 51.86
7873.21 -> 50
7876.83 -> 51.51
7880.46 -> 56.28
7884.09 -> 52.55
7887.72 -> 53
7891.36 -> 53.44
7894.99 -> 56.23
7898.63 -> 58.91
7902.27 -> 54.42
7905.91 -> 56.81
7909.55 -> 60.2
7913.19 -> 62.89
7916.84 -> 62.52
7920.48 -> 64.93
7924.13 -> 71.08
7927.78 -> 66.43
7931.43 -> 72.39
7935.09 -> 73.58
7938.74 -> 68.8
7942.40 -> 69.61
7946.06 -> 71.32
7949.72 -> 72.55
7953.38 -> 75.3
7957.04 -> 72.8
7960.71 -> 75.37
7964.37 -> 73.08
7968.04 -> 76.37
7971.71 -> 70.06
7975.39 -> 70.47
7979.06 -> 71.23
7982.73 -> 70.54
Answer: 0.21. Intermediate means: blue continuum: 47.9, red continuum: 64.7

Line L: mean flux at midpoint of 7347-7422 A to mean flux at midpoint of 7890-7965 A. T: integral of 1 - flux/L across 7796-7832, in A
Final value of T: 7.04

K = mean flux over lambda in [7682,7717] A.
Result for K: 45.7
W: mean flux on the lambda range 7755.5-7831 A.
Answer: 49.1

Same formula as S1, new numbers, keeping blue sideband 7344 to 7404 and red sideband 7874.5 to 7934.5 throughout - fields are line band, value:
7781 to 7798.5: 0.18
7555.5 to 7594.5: 0.20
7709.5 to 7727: 0.18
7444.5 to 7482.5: 0.08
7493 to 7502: 0.11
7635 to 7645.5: 0.19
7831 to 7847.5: 0.18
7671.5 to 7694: 0.21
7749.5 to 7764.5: 0.21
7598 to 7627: 0.19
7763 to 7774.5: 0.21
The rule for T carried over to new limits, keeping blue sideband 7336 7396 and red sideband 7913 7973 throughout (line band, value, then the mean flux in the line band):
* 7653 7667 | 3.76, 44.2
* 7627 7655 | 7.15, 44.5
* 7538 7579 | 9.38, 43.8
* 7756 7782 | 6.66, 47.9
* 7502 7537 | 5.63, 46.4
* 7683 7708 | 6.58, 45.5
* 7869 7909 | 8.40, 54.4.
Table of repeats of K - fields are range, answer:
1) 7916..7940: 68.8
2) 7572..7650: 44.9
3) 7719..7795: 47.9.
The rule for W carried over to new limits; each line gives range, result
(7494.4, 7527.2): 47.3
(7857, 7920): 55.1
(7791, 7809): 50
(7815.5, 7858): 50.7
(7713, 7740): 47.6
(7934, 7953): 71.4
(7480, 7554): 45.6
